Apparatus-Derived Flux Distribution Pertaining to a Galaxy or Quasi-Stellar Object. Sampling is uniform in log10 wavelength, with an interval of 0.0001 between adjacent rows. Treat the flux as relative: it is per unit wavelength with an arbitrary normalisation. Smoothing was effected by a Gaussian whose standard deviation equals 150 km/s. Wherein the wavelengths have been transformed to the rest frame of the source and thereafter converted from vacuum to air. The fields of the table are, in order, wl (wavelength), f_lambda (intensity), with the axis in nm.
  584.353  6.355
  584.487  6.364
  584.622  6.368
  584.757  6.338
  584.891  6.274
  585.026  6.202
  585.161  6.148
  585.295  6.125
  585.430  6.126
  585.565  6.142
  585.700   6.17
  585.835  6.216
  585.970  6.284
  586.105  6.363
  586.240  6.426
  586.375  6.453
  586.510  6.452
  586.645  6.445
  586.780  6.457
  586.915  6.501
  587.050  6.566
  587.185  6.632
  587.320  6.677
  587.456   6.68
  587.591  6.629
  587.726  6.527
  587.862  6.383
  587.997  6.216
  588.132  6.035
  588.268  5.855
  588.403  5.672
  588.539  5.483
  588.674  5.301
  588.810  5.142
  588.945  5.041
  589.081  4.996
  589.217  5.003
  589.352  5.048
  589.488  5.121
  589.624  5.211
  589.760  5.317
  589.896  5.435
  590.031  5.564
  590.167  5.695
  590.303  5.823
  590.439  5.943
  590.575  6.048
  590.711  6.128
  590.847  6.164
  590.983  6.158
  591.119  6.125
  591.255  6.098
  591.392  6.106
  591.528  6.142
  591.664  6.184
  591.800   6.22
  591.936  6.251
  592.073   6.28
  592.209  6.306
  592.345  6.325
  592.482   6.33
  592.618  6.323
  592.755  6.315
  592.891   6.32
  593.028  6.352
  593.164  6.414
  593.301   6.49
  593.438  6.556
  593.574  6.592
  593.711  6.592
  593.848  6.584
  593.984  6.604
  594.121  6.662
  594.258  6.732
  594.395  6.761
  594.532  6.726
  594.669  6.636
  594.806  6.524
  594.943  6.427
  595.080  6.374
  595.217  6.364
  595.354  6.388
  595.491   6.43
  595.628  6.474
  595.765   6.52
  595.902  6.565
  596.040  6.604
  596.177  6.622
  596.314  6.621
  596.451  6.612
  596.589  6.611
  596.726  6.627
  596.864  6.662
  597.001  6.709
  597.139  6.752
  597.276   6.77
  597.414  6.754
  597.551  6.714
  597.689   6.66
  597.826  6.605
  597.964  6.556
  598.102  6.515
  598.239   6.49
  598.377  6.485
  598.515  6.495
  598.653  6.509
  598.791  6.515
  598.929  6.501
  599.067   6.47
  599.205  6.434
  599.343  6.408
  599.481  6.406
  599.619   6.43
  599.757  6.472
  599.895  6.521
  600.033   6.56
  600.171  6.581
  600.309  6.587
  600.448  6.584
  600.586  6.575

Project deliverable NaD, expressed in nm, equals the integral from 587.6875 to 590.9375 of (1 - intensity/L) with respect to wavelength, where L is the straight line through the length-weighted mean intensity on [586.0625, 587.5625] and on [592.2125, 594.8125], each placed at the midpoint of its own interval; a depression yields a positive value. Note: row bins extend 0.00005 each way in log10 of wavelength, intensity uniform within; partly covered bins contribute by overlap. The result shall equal 0.444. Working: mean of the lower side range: 6.52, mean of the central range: 5.63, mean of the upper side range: 6.51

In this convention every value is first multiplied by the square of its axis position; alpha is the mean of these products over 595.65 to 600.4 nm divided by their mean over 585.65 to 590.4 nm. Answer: 1.1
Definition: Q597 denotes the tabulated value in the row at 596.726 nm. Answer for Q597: 6.627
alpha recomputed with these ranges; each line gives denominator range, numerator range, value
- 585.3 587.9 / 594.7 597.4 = 1.06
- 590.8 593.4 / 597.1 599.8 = 1.07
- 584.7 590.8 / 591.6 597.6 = 1.11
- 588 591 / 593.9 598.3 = 1.21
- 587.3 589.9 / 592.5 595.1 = 1.17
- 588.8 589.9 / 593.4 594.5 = 1.32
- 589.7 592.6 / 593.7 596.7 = 1.10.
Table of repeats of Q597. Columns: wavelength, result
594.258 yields 6.732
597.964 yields 6.556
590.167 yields 5.695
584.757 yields 6.338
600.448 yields 6.584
